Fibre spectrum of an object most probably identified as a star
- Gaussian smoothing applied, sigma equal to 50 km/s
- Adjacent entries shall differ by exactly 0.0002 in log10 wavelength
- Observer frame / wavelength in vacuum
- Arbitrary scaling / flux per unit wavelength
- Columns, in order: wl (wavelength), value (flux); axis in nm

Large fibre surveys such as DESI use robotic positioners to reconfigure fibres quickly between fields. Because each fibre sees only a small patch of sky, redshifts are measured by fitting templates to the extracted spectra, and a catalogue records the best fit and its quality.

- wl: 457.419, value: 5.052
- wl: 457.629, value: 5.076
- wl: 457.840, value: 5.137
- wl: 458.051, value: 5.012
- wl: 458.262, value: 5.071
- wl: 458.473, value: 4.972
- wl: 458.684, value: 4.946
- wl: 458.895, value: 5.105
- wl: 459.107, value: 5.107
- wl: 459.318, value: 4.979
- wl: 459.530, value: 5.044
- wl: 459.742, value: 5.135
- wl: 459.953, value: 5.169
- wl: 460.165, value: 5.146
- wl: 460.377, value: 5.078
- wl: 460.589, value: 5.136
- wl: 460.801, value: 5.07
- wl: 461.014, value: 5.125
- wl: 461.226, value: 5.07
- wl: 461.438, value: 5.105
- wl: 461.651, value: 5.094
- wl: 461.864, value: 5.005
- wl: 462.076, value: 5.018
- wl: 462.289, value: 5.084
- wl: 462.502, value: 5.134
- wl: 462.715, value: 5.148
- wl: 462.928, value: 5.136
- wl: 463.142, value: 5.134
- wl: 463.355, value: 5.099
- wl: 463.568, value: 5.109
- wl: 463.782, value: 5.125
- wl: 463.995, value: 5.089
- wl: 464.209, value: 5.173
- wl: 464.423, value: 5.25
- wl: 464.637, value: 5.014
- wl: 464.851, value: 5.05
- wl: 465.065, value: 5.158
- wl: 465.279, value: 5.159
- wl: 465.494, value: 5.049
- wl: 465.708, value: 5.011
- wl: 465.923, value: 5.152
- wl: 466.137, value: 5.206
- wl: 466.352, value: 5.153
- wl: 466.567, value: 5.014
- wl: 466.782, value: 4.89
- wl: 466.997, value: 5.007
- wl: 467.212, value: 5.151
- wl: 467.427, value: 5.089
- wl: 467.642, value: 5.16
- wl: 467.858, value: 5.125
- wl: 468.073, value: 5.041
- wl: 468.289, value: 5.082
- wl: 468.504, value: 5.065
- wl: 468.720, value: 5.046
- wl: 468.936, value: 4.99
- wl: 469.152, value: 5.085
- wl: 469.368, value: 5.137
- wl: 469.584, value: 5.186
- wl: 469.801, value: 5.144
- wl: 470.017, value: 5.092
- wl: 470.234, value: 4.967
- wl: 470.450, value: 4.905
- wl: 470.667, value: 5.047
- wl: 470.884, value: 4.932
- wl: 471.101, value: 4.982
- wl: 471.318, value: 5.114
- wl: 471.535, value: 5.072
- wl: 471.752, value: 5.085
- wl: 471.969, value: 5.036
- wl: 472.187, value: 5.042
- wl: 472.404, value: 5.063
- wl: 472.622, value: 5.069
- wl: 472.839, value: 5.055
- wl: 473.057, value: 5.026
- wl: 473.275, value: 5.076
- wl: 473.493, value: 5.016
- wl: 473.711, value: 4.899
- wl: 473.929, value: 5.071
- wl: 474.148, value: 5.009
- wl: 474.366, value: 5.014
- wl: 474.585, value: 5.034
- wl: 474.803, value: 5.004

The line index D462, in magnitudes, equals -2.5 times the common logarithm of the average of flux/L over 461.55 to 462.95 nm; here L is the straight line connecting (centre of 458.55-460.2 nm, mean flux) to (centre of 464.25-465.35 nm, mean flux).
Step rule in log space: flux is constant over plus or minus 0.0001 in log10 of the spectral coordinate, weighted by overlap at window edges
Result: 0.00 mag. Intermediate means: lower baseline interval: 5.07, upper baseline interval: 5.13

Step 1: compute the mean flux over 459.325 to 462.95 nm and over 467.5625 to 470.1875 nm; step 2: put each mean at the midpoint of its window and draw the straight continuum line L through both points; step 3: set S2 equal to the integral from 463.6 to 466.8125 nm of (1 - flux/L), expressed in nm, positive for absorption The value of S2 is -0.01 nm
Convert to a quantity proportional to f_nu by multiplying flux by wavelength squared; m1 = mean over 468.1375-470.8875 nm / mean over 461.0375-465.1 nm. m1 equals 1.0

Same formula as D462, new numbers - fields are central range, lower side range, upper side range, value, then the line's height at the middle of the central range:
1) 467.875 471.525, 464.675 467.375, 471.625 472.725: 0.00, 5.07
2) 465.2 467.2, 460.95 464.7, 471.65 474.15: 0.00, 5.08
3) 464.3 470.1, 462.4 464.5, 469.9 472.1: 0.00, 5.08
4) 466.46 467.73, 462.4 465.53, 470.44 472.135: 0.01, 5.08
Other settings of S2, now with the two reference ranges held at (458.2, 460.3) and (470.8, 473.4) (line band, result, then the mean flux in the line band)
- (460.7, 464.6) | -0.035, 5.11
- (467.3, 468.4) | -0.010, 5.1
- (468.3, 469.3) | 0.000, 5.06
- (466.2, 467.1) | 0.006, 5.02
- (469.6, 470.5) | 0.000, 5.05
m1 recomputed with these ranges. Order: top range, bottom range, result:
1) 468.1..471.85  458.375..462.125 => 1.04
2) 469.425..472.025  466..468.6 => 1.01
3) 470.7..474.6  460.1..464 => 1.03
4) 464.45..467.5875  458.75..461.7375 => 1.02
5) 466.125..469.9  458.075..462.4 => 1.04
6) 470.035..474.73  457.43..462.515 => 1.04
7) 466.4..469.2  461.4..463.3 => 1.02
